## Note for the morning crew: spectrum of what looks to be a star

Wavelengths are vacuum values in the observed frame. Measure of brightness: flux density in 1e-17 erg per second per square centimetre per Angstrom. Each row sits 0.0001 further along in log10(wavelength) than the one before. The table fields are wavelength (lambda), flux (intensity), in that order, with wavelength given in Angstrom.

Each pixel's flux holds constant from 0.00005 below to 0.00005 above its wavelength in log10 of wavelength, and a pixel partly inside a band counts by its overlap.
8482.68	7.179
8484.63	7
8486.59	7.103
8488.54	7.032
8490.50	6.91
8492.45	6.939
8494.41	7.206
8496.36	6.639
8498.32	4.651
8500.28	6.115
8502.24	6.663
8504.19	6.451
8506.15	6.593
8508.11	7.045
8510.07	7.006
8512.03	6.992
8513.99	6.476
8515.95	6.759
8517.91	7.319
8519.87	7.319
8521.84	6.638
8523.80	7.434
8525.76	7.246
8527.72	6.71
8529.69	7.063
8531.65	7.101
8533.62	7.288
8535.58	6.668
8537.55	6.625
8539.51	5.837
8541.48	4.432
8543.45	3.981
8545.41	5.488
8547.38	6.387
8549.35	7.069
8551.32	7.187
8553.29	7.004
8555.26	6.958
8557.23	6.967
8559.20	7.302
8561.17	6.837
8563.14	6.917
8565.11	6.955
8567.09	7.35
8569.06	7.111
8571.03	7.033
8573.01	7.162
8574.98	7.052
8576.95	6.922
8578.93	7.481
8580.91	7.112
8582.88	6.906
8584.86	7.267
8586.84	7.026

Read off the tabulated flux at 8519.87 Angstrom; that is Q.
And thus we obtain 7.319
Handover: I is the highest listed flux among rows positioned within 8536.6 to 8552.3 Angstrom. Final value 7.187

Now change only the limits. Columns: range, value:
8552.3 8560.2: 7.302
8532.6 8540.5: 7.288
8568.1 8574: 7.162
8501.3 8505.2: 6.663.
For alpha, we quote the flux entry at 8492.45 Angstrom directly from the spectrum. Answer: 6.939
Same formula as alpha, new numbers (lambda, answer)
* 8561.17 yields 6.837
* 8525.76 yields 7.246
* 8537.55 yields 6.625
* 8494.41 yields 7.206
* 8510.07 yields 7.006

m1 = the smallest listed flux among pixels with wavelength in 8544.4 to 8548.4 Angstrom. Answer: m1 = 5.488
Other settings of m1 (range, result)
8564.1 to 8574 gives 6.955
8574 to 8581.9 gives 6.922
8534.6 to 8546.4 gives 3.981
